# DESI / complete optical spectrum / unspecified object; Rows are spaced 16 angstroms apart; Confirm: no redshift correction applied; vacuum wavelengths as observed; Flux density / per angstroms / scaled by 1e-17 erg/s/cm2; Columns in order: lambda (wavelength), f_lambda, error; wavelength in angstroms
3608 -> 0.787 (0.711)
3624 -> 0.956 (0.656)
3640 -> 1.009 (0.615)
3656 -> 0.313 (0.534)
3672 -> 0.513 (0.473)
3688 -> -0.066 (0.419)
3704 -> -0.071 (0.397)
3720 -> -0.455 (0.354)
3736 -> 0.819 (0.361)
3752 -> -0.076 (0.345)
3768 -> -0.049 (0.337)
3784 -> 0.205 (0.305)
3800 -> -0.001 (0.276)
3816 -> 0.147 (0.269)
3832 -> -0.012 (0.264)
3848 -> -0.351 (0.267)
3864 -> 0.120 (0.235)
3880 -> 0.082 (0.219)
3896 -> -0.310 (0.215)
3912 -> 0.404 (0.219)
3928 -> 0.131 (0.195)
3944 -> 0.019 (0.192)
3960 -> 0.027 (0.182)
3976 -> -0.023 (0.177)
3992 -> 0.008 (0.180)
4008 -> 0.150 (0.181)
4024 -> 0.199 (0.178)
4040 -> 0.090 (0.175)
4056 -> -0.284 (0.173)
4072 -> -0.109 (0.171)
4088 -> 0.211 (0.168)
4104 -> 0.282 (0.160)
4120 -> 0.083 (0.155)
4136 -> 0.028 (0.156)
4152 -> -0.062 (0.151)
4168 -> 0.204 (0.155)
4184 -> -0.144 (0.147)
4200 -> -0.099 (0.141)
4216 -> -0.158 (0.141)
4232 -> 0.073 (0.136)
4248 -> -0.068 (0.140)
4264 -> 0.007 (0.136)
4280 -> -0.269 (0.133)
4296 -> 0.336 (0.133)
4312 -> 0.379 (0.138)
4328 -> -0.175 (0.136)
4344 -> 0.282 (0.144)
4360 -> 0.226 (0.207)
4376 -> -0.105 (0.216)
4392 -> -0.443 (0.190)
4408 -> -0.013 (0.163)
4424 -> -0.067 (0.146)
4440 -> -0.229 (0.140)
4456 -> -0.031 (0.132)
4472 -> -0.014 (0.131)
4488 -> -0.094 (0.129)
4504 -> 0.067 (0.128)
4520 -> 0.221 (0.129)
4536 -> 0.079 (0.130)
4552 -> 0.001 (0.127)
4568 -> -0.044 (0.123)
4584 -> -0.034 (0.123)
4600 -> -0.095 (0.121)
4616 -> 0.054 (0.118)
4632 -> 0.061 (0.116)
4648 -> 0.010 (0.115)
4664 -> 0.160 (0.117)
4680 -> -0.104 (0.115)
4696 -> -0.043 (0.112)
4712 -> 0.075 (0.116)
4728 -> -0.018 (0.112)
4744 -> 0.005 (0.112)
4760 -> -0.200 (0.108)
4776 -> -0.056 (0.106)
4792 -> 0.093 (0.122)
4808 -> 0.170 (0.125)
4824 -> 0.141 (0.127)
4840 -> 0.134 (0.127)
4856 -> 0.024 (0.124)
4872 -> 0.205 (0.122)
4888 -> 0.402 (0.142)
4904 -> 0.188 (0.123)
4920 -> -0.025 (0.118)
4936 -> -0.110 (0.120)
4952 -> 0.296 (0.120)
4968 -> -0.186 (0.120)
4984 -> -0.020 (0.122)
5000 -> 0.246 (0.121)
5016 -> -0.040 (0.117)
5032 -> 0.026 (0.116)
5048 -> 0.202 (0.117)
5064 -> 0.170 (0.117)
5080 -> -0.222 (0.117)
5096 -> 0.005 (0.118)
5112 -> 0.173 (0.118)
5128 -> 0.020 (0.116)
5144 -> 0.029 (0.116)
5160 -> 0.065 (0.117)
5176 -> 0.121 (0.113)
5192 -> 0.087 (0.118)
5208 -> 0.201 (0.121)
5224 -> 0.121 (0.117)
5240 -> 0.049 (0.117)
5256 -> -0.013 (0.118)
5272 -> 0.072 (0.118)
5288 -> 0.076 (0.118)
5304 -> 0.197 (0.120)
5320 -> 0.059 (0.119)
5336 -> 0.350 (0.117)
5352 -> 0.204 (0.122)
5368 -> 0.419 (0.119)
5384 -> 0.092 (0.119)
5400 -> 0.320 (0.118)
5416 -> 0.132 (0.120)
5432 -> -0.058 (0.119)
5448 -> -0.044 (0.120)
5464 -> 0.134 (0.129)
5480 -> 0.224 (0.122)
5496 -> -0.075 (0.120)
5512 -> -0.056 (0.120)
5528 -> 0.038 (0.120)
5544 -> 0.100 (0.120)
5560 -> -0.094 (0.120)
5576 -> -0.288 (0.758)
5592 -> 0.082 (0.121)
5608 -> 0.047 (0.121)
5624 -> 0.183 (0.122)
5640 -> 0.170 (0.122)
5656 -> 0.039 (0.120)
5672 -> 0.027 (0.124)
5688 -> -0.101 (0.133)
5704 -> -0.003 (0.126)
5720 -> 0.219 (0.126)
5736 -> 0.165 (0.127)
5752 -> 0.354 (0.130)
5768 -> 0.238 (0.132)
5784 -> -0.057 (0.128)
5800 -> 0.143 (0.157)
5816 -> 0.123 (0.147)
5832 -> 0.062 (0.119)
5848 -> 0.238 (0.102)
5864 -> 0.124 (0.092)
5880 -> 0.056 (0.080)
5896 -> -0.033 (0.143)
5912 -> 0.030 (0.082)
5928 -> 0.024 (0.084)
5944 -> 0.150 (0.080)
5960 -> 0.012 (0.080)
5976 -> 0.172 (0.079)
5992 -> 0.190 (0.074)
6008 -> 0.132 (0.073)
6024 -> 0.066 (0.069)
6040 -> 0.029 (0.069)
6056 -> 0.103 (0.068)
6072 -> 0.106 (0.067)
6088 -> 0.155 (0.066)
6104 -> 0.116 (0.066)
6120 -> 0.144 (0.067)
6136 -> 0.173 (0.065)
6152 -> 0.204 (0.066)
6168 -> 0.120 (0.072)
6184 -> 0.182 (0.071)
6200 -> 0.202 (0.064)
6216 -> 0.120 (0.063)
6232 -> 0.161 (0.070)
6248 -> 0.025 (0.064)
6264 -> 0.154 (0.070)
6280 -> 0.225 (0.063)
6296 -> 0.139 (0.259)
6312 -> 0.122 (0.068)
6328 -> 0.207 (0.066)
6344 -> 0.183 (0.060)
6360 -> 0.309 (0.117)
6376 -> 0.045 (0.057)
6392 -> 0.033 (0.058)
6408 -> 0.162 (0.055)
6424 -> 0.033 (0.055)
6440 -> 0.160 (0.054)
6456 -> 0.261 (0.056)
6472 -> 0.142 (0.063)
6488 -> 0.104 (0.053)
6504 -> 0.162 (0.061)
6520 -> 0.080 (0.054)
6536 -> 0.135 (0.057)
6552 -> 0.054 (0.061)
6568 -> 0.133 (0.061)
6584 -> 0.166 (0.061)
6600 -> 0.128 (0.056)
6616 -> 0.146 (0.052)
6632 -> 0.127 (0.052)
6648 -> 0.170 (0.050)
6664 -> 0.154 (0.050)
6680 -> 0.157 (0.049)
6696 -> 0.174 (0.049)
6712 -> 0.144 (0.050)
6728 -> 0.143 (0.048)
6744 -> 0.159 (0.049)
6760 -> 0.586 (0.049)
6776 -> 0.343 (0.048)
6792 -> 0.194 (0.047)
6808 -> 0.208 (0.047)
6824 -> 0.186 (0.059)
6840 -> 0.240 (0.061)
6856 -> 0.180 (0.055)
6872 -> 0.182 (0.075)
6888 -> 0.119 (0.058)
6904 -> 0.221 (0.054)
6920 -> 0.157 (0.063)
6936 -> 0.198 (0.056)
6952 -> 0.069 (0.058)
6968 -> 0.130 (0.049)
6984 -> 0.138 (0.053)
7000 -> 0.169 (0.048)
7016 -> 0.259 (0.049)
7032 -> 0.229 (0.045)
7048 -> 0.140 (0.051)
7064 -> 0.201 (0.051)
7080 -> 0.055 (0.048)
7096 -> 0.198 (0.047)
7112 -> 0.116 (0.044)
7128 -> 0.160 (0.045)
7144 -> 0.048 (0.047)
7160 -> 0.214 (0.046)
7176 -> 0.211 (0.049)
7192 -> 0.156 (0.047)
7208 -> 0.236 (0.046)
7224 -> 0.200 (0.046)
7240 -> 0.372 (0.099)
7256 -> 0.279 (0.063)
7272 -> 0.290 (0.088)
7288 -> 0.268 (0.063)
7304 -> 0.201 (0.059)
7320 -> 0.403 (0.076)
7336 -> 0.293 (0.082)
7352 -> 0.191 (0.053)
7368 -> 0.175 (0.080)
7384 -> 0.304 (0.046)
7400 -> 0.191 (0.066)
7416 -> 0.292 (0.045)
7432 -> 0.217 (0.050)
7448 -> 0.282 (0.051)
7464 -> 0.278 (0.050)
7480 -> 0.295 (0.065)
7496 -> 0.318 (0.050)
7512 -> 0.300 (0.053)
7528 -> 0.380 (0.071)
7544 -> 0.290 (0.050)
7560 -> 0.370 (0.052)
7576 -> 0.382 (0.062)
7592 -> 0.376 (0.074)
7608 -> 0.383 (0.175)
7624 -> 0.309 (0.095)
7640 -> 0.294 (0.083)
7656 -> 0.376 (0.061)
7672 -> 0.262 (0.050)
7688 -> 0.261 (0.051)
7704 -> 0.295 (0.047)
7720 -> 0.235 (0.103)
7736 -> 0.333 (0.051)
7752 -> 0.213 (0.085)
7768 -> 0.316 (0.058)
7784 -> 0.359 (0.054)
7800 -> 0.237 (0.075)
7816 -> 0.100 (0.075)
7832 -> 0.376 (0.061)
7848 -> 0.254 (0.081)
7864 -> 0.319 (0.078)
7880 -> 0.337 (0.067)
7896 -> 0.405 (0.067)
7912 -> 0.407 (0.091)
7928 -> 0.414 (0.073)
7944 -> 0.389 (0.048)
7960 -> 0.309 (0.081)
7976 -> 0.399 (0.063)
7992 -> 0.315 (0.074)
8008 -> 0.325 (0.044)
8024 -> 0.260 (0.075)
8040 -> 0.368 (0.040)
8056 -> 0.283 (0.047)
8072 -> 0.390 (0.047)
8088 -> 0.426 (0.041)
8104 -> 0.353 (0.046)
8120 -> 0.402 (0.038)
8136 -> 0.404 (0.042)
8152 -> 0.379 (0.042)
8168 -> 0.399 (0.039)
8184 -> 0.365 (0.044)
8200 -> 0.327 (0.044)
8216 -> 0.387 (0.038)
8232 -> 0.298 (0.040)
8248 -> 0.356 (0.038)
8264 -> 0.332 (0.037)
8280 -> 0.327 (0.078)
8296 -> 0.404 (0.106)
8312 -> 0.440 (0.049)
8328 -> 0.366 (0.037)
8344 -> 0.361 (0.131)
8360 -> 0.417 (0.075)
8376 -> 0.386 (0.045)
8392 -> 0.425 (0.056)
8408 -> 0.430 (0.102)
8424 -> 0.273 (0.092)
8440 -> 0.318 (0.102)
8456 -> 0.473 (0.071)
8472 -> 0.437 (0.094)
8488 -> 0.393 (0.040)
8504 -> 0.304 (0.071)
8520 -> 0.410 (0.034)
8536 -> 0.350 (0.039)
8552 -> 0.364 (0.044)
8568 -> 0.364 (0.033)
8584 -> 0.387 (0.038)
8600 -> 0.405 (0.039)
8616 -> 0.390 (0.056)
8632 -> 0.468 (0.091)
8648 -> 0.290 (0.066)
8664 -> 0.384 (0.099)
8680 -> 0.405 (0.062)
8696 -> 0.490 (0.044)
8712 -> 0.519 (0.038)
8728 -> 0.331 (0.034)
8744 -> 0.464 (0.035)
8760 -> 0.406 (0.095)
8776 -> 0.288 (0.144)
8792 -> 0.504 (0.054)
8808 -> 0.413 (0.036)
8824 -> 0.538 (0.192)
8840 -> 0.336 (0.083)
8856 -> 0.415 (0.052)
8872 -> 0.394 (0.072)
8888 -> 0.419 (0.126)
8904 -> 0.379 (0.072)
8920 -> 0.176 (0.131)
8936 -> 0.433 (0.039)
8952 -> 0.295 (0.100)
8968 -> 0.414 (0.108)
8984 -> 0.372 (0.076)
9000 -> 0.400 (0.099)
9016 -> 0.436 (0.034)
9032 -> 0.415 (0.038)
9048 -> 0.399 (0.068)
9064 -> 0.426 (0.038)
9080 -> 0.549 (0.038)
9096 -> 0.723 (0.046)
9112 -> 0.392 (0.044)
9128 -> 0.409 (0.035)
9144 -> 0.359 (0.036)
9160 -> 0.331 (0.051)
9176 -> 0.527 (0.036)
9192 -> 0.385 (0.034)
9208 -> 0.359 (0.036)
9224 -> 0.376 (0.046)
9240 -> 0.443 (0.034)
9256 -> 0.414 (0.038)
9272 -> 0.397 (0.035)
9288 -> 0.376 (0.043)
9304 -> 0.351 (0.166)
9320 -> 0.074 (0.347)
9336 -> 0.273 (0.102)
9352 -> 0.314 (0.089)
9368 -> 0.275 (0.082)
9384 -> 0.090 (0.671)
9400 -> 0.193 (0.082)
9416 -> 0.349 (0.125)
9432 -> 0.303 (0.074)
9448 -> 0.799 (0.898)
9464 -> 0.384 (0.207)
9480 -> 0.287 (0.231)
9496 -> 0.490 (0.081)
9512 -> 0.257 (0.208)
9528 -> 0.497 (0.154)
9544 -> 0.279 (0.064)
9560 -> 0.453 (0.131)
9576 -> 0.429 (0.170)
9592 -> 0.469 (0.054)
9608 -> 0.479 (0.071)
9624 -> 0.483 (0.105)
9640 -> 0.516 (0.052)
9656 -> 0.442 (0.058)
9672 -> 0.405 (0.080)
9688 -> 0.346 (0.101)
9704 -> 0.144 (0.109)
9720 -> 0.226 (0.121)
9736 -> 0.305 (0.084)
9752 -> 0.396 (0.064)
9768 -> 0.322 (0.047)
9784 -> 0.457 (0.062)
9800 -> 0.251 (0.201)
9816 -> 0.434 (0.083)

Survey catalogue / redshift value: 0.814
